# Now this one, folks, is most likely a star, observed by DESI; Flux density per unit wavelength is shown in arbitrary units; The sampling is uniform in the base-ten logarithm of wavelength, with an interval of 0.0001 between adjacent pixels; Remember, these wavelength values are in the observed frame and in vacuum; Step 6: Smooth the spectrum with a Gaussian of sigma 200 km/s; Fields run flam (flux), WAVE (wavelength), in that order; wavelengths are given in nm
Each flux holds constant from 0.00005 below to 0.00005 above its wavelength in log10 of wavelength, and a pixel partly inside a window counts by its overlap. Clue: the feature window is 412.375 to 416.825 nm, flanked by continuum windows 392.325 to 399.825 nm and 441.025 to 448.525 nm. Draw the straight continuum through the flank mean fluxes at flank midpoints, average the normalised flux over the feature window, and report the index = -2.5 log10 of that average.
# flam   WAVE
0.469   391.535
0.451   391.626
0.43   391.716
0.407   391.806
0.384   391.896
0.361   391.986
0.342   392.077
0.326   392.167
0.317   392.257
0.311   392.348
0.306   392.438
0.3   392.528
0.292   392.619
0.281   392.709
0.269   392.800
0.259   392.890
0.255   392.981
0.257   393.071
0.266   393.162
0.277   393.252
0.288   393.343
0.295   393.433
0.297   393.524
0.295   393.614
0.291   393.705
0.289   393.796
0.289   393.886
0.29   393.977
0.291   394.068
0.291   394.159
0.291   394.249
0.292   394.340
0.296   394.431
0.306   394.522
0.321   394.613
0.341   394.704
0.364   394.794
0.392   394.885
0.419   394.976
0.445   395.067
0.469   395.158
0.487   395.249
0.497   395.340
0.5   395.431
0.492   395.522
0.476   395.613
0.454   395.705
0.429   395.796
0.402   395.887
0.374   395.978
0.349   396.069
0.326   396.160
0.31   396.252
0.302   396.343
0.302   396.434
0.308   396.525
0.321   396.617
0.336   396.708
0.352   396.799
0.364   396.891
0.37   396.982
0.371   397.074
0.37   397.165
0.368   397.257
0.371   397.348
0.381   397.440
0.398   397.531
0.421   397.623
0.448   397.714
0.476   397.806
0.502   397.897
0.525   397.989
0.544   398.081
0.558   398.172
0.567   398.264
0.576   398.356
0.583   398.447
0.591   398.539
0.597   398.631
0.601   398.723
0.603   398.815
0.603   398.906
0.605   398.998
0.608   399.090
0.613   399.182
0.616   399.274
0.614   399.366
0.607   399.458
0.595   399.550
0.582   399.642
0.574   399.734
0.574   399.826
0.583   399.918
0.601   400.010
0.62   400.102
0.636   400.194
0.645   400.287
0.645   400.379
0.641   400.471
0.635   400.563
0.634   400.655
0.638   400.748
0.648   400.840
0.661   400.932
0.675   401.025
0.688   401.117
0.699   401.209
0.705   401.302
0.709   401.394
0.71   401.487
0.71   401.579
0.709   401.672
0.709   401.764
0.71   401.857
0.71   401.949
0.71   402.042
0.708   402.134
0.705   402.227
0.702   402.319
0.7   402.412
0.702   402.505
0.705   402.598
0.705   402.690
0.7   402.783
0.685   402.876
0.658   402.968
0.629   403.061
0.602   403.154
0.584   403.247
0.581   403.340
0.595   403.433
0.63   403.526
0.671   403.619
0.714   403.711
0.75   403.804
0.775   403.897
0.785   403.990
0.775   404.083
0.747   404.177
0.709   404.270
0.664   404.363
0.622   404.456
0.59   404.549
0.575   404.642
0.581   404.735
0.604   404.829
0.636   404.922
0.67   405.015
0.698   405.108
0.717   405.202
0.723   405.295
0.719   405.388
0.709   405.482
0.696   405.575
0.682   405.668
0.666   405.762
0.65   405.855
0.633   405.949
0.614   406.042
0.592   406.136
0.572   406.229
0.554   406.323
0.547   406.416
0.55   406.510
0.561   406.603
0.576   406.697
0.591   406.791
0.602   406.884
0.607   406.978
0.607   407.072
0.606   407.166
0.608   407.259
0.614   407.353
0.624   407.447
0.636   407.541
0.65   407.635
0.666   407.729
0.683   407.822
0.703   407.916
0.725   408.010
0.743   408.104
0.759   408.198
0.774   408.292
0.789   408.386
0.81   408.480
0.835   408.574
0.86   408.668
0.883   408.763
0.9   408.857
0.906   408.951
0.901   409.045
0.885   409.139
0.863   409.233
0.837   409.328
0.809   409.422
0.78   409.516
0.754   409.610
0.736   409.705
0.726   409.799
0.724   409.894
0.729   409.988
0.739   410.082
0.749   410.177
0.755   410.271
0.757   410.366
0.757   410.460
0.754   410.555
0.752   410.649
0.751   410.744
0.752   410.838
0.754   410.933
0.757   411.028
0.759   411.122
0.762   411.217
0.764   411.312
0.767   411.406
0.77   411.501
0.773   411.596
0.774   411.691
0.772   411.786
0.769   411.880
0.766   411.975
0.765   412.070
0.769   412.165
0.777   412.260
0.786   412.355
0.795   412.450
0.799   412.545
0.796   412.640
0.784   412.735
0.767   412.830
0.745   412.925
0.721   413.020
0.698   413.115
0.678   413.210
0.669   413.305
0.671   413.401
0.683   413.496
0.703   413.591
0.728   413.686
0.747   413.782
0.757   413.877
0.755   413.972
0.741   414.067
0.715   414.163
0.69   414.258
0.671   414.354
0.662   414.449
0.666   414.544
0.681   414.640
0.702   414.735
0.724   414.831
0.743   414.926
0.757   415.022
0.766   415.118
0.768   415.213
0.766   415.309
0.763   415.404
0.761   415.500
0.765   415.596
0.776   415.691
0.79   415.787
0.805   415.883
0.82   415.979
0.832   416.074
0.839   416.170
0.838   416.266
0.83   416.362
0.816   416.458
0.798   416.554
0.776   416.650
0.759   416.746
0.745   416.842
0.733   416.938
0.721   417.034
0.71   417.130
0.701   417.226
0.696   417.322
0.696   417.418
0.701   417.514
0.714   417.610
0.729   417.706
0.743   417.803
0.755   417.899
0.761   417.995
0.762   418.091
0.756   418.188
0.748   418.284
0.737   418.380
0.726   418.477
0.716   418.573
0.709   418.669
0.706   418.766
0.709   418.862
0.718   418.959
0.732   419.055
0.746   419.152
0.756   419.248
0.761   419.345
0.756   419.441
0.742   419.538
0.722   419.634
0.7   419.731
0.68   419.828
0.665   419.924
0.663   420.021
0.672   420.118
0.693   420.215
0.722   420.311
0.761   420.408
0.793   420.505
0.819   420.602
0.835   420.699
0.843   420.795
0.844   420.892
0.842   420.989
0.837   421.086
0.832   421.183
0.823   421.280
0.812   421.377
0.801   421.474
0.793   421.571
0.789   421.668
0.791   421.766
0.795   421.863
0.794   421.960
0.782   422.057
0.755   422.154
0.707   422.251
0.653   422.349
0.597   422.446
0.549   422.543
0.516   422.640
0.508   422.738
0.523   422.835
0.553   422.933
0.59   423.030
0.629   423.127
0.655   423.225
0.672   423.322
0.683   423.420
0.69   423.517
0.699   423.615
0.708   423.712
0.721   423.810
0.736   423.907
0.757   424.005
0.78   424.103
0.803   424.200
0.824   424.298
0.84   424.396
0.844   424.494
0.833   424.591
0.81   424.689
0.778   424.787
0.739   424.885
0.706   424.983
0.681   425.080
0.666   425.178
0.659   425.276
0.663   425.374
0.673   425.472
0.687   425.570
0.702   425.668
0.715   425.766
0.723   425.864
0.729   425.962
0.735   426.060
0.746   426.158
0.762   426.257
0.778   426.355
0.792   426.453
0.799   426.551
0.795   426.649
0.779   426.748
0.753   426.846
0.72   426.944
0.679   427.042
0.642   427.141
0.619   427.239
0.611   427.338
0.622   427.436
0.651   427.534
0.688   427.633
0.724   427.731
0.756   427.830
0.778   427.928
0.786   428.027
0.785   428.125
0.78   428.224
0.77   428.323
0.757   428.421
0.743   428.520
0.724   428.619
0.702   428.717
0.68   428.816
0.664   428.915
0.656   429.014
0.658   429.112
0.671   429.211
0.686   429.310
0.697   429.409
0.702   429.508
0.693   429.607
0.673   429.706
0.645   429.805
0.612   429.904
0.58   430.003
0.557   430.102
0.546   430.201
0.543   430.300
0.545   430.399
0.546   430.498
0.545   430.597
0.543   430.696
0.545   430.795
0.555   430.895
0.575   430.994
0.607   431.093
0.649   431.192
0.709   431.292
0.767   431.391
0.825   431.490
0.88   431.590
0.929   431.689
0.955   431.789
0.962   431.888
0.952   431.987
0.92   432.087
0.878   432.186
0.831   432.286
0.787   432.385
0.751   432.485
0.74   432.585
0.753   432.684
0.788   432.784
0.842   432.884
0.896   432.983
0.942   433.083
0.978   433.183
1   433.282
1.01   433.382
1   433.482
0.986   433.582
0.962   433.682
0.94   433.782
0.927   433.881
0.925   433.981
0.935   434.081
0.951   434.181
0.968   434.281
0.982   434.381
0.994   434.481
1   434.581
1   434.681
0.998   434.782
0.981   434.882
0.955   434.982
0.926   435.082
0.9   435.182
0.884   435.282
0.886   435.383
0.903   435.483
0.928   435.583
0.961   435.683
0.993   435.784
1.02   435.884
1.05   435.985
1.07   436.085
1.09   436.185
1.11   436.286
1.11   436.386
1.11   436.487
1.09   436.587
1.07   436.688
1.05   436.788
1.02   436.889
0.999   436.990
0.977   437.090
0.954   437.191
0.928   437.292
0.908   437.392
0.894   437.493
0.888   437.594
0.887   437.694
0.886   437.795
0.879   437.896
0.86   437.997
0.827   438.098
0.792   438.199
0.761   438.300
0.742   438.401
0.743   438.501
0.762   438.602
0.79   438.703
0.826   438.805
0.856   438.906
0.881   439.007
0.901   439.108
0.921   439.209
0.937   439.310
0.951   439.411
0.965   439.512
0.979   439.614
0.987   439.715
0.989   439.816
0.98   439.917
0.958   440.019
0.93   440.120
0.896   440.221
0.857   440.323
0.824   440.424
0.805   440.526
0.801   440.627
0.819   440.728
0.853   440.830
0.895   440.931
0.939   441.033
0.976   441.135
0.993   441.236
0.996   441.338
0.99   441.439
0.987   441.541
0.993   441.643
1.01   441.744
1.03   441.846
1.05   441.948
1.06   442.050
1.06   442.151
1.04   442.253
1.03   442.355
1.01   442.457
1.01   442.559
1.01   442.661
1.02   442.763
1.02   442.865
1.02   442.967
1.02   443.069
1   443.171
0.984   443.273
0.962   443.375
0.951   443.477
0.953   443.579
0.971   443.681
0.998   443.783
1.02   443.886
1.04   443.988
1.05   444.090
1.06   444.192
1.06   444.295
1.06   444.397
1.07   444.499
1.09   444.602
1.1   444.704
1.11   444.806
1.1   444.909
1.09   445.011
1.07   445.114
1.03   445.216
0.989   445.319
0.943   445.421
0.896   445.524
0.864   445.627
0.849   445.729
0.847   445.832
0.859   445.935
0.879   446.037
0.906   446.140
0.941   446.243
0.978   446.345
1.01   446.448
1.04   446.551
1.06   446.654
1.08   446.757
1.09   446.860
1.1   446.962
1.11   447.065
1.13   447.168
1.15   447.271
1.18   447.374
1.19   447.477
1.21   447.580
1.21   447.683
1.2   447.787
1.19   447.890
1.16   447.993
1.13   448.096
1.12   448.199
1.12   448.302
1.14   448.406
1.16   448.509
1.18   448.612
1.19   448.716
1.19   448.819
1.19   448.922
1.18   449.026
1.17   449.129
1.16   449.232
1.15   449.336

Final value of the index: -0.16 mag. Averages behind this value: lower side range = 0.411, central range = 0.751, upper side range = 1.04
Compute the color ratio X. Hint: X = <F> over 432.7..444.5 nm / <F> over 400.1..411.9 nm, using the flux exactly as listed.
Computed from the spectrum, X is 1.36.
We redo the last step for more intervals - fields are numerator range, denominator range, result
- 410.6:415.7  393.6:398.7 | 1.85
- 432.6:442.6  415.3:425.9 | 1.28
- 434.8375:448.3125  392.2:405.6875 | 1.88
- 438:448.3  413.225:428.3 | 1.35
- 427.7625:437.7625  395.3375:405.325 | 1.45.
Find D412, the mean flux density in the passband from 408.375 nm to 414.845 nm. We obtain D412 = 0.761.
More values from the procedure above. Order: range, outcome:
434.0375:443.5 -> 0.951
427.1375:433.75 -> 0.741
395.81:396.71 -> 0.336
